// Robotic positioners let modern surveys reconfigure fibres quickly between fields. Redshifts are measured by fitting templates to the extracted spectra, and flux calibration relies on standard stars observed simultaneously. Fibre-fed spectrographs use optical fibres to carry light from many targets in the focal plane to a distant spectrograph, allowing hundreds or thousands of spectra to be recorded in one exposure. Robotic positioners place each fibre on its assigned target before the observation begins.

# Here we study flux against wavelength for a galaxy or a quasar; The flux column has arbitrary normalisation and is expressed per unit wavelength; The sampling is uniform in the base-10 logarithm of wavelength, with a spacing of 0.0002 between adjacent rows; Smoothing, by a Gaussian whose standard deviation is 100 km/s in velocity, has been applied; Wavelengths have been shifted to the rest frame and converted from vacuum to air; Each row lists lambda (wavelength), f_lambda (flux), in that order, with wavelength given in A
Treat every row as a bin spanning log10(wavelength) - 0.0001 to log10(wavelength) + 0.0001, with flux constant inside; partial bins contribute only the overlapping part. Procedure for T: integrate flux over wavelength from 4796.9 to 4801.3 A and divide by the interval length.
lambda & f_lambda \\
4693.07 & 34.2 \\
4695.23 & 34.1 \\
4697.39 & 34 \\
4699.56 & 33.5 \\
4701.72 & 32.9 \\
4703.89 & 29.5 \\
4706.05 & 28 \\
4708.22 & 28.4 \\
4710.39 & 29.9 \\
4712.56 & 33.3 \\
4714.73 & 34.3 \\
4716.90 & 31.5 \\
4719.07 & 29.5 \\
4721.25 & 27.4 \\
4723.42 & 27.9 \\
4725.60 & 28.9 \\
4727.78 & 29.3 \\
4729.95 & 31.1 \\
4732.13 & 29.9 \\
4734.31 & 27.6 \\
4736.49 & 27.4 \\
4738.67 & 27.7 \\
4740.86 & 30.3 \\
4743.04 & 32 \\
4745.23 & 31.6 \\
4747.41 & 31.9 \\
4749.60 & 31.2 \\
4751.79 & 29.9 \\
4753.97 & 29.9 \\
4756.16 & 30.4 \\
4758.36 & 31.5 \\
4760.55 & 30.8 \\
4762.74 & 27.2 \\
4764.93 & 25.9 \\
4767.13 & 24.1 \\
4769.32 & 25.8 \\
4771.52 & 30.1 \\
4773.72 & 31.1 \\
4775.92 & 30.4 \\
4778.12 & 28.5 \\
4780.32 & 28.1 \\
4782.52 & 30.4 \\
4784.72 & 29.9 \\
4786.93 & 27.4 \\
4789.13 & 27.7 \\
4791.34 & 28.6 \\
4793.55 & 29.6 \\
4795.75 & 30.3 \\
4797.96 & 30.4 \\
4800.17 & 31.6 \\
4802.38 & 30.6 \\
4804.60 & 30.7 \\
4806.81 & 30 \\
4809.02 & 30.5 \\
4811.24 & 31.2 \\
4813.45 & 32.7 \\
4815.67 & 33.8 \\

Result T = 31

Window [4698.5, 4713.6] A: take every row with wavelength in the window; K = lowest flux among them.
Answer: 28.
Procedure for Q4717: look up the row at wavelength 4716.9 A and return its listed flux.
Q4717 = 31.5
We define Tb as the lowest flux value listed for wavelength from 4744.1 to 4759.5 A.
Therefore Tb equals 29.9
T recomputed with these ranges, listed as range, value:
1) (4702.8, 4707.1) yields 28.8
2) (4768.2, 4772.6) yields 27.9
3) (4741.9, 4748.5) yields 31.8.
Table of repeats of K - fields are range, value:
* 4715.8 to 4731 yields 27.4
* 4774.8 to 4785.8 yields 28.1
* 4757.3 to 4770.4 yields 24.1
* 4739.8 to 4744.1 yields 30.3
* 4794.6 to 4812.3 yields 30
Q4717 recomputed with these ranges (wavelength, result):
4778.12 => 28.5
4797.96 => 30.4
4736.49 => 27.4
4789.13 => 27.7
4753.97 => 29.9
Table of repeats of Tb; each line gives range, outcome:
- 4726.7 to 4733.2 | 29.3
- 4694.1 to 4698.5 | 34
